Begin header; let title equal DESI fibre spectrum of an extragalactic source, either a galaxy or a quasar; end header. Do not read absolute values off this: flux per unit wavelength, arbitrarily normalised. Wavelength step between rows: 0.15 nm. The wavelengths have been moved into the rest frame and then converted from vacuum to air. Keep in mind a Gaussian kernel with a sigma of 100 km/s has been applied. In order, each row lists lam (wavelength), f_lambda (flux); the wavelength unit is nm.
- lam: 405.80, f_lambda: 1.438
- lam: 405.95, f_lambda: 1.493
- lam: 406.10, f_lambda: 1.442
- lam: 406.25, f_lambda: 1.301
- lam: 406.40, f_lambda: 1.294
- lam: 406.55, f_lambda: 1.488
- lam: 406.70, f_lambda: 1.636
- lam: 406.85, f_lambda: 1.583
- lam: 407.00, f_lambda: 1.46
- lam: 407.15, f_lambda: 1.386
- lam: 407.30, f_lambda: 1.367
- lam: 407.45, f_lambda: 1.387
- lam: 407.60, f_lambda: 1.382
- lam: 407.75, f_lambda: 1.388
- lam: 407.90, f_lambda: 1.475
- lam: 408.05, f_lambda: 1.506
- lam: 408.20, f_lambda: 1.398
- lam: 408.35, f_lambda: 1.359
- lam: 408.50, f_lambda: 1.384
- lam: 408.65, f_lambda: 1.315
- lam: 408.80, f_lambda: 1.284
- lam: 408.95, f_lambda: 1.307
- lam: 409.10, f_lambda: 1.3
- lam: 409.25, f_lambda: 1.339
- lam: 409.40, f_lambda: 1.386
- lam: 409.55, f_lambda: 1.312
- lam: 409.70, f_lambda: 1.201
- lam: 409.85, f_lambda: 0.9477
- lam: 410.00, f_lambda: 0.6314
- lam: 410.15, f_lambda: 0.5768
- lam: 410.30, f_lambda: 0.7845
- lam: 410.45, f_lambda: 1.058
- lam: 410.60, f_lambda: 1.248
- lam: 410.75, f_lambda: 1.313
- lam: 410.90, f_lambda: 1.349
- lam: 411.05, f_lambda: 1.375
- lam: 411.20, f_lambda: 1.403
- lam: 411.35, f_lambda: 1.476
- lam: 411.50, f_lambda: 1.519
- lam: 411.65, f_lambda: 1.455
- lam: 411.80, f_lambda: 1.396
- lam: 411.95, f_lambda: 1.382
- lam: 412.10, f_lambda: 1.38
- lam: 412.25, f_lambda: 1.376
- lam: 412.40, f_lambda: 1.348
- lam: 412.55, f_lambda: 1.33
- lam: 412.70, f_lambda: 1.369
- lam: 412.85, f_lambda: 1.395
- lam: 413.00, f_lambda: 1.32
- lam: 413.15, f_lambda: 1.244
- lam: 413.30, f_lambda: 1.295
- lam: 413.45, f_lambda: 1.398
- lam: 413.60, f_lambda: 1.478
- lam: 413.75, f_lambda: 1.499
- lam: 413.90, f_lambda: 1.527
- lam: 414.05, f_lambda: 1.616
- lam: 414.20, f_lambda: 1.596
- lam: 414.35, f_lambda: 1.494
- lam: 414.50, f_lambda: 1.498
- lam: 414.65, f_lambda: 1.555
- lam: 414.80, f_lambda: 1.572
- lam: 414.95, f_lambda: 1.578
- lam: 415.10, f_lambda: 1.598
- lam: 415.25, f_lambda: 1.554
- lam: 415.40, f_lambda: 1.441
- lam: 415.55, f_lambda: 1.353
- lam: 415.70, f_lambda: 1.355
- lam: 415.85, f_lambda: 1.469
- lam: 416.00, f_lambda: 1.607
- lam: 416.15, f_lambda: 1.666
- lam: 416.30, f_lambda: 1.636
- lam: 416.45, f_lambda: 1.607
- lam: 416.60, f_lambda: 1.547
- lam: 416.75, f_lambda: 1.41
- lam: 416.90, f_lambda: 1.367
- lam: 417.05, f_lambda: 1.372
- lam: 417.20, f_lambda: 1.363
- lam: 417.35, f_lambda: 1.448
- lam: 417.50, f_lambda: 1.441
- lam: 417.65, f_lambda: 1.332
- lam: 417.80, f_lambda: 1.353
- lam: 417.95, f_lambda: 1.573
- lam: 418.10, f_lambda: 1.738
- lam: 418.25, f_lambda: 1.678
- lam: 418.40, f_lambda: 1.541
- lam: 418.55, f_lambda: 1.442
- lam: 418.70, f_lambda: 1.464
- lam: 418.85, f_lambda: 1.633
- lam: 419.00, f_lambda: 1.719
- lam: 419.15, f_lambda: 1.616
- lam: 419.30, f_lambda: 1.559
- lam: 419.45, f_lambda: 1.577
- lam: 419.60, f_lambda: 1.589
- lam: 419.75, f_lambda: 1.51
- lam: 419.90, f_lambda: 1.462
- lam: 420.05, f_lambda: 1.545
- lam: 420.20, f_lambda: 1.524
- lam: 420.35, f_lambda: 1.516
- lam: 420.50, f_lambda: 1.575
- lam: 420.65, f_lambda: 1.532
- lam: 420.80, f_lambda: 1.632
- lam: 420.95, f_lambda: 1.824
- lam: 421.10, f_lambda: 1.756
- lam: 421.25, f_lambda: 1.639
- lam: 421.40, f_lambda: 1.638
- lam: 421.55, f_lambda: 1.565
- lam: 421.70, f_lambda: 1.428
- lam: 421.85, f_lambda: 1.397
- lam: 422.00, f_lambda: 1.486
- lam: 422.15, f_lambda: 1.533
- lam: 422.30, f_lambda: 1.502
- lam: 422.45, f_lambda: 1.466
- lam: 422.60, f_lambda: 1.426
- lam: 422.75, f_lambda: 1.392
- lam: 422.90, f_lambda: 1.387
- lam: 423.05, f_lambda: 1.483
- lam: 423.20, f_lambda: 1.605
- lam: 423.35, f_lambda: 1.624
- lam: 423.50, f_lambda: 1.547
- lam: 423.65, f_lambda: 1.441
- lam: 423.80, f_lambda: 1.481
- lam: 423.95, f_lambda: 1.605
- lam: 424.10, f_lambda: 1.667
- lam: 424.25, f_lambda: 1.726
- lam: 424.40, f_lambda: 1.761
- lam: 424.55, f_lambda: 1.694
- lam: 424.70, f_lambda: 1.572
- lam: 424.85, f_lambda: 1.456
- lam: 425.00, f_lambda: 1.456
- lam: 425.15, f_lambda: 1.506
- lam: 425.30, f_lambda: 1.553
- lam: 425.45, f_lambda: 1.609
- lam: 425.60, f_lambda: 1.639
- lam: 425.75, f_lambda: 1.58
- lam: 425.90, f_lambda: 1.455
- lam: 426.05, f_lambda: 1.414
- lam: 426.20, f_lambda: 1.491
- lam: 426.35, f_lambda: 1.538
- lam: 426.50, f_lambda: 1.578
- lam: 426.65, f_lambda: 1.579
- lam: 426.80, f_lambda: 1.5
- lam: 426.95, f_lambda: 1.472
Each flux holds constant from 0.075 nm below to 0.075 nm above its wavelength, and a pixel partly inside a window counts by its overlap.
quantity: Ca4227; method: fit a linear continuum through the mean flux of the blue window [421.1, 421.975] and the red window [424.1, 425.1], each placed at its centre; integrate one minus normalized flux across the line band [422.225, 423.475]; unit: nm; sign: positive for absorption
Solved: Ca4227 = 0.07 nm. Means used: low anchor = 1.55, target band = 1.49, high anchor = 1.61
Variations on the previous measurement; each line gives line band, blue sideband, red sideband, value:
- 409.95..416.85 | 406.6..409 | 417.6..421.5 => 0.458 nm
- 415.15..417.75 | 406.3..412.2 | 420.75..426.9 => -0.069 nm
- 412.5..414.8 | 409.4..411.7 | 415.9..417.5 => -0.179 nm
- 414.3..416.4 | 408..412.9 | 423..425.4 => -0.220 nm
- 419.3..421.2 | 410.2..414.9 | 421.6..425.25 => -0.128 nm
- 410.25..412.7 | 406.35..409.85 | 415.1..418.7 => 0.159 nm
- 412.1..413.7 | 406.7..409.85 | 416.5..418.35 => 0.071 nm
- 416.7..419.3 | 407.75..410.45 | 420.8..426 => -0.140 nm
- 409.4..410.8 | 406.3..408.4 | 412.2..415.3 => 0.409 nm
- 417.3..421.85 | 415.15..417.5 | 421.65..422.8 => -0.289 nm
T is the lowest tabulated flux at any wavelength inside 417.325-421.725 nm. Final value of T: 1.332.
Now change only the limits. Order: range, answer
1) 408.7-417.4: 0.5768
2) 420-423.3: 1.387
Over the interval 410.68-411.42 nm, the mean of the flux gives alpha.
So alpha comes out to 1.38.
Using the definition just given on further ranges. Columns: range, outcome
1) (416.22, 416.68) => 1.6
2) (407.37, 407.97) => 1.41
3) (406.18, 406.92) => 1.46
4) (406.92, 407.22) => 1.43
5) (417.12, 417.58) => 1.42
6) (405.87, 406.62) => 1.4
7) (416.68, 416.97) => 1.39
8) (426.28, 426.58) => 1.56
